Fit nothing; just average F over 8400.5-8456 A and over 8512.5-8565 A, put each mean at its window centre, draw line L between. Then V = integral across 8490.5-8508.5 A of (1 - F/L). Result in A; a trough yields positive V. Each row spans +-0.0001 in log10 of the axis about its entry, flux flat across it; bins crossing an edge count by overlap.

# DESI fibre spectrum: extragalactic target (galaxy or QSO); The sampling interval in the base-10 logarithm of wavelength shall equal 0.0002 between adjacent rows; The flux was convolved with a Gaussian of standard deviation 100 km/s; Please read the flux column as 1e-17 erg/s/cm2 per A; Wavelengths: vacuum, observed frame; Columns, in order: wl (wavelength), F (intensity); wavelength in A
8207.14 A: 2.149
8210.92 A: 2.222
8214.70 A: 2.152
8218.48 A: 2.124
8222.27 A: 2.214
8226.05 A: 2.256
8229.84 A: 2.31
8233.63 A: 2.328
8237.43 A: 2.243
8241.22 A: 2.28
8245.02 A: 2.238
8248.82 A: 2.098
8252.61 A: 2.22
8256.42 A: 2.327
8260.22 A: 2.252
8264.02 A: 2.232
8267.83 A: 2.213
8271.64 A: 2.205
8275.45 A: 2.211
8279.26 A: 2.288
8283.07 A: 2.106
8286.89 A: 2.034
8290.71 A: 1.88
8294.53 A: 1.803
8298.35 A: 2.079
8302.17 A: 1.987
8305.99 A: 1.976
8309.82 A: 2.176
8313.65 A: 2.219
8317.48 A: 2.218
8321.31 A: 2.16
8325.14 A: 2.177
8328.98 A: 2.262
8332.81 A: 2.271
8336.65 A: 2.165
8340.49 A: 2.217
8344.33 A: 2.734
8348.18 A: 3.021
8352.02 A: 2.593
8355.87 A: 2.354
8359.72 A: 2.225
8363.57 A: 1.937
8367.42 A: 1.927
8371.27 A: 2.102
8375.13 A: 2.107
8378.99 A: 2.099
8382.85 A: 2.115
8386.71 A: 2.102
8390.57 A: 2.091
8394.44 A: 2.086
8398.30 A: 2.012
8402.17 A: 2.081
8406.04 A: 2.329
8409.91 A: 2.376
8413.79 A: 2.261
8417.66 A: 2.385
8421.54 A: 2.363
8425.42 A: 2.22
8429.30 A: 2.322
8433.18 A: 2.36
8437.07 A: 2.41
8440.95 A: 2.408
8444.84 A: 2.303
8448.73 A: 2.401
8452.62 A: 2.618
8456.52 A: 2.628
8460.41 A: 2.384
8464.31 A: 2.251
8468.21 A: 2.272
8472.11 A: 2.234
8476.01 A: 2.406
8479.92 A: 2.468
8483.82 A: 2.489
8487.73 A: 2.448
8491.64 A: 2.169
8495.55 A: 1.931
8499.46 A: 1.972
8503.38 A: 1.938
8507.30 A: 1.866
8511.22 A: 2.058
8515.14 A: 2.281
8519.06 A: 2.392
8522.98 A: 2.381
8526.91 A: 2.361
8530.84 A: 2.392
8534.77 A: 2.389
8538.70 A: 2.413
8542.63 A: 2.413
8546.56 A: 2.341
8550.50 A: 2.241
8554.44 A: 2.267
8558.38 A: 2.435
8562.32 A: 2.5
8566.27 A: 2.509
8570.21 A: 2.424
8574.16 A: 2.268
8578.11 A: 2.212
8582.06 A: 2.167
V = 3.0 A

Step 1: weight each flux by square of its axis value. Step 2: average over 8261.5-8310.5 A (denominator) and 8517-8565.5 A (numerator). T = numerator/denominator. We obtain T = 1.2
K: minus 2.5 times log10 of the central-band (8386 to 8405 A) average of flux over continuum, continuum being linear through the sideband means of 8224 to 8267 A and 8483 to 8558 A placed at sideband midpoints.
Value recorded 0.08 mag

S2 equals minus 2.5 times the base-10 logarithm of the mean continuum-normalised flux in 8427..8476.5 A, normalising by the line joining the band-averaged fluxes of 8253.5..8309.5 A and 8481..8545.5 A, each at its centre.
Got -0.08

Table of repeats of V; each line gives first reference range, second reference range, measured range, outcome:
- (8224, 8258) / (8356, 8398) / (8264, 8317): 2.30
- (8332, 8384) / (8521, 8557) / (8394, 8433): 0.81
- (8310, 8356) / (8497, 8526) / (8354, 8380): 2.35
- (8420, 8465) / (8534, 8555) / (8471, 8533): 3.38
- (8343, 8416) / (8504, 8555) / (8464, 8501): 0.01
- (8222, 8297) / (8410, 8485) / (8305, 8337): 0.87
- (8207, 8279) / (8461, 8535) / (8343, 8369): -1.87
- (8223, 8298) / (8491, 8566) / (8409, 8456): -3.07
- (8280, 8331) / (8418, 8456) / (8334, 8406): 0.25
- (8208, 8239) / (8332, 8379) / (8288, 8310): 2.88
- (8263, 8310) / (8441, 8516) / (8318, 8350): -3.52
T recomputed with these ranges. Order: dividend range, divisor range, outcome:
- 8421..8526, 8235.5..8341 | 1.11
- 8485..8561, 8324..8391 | 1.04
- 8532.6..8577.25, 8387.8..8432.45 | 1.10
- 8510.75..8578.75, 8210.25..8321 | 1.16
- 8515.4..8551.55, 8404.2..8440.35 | 1.04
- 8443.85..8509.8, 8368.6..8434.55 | 1.06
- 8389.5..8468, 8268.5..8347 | 1.10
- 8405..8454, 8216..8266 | 1.10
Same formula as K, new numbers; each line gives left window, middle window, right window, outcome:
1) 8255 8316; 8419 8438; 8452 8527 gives -0.05 mag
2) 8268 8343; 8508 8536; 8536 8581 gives 0.01 mag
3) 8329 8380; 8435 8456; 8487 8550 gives -0.08 mag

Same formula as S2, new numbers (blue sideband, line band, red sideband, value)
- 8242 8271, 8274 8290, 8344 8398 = 0.04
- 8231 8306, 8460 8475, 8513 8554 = 0.01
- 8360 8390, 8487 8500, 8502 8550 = 0.05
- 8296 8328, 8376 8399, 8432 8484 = 0.09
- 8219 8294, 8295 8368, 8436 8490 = 0.01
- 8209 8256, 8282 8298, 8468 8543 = 0.14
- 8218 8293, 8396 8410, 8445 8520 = 0.04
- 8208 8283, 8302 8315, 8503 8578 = 0.07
